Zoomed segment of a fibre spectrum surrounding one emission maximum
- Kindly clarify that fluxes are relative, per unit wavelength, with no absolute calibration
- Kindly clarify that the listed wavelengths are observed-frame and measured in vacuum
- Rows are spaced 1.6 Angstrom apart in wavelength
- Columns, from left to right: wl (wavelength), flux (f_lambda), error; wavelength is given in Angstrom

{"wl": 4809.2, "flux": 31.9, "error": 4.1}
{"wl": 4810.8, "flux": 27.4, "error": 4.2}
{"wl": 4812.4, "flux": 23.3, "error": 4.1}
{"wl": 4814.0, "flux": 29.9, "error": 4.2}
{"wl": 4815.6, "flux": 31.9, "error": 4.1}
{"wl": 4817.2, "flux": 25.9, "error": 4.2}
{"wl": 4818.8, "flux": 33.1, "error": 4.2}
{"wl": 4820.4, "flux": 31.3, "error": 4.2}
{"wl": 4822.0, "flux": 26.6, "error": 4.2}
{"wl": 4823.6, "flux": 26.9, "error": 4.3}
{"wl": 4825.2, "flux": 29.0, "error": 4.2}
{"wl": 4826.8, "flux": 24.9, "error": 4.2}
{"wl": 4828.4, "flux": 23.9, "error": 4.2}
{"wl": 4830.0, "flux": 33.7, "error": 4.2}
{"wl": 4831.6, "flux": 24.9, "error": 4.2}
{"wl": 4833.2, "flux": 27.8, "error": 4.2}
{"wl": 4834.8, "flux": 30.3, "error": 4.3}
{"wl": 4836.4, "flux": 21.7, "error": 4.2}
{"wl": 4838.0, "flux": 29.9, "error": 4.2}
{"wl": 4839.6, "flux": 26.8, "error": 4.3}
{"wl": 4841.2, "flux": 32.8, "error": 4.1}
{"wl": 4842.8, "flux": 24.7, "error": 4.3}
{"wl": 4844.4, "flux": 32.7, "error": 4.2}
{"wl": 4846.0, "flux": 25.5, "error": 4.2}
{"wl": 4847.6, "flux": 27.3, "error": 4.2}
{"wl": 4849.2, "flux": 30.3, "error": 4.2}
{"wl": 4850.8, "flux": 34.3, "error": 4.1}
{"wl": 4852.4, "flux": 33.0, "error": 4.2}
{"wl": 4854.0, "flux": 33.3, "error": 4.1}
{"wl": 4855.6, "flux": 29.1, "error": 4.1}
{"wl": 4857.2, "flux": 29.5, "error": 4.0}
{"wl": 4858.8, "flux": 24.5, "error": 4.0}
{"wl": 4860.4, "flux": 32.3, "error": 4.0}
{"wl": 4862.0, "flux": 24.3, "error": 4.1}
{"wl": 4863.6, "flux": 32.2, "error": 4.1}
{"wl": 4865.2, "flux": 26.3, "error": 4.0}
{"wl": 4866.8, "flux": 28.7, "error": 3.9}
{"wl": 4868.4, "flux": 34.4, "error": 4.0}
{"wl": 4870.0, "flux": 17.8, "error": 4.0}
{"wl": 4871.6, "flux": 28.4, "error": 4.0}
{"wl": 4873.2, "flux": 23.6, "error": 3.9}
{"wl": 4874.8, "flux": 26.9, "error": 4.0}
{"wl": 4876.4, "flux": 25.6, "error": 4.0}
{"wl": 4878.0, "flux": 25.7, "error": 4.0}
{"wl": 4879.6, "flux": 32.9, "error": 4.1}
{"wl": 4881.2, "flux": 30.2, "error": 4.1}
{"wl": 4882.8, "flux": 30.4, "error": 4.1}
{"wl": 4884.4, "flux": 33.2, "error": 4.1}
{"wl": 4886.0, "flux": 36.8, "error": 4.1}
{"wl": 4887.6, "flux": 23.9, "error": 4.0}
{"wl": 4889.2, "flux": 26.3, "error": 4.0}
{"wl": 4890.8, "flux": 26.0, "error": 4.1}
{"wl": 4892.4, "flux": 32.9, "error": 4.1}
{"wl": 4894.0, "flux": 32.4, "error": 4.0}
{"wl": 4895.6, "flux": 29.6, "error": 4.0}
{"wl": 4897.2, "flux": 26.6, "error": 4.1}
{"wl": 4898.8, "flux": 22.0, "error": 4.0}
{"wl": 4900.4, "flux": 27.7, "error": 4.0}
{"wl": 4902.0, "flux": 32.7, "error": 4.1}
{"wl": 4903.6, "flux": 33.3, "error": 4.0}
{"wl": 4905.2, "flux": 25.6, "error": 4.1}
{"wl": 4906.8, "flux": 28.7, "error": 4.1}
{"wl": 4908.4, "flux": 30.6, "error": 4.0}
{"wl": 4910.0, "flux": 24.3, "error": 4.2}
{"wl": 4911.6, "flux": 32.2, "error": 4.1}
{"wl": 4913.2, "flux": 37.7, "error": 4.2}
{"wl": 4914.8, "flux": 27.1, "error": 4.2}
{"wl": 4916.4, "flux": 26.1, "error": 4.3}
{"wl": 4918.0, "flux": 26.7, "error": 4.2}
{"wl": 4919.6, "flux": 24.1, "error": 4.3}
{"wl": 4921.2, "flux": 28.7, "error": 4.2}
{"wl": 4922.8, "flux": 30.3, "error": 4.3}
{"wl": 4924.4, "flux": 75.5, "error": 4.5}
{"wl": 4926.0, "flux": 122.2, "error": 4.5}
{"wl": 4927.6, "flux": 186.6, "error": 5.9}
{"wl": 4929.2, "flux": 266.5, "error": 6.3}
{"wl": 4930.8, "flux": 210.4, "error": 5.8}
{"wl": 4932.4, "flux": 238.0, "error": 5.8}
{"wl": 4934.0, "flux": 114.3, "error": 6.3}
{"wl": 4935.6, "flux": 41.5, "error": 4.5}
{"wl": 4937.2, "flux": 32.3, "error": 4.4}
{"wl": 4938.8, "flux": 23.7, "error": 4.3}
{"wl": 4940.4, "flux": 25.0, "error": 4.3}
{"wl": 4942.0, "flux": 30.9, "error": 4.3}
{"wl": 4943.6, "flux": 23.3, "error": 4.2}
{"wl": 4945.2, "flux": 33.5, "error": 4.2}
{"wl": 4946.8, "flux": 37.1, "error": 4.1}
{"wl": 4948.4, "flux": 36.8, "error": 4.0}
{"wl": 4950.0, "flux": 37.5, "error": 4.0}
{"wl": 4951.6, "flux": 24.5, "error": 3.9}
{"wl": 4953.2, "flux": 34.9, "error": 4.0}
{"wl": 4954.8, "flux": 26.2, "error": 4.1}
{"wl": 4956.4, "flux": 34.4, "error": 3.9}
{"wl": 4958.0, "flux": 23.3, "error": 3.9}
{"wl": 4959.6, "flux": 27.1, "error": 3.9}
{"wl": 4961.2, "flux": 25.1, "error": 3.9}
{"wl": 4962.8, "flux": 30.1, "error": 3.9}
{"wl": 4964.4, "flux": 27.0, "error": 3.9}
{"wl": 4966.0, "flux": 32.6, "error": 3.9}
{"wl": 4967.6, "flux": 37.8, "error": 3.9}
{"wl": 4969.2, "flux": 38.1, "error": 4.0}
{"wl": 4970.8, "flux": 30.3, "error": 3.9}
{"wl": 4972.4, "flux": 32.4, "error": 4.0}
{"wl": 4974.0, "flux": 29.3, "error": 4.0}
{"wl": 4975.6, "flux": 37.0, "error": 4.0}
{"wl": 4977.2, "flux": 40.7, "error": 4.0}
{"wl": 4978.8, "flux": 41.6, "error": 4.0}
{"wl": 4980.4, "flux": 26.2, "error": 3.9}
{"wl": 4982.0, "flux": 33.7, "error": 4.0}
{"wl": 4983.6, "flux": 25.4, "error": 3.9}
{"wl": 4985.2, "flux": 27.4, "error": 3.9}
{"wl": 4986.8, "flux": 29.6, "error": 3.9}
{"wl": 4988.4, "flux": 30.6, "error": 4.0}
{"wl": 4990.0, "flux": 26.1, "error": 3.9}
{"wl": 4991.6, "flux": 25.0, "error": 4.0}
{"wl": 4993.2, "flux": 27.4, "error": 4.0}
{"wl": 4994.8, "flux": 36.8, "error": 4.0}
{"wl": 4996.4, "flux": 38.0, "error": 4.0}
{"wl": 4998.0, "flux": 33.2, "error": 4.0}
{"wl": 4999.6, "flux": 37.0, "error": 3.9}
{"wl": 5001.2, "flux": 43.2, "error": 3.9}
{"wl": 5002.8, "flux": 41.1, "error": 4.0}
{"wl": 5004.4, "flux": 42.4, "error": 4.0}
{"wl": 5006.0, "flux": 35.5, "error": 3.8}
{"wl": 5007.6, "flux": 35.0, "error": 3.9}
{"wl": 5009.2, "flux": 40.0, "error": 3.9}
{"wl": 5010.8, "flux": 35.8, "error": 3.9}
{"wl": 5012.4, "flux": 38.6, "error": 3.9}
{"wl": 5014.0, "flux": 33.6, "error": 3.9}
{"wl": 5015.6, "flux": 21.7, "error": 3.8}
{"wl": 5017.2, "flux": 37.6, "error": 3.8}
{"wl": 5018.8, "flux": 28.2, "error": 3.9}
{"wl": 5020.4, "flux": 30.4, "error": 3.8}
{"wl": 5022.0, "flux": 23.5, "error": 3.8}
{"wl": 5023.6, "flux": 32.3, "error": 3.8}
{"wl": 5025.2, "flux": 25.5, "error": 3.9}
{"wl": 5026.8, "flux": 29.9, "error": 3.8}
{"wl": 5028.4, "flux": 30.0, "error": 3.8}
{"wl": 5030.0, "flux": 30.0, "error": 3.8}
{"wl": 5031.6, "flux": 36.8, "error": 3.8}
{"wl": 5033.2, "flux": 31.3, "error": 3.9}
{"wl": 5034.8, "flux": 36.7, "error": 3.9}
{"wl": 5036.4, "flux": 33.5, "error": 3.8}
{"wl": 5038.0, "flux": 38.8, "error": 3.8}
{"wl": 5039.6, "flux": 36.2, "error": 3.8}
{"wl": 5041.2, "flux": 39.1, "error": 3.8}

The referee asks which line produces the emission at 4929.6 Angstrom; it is [O II]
